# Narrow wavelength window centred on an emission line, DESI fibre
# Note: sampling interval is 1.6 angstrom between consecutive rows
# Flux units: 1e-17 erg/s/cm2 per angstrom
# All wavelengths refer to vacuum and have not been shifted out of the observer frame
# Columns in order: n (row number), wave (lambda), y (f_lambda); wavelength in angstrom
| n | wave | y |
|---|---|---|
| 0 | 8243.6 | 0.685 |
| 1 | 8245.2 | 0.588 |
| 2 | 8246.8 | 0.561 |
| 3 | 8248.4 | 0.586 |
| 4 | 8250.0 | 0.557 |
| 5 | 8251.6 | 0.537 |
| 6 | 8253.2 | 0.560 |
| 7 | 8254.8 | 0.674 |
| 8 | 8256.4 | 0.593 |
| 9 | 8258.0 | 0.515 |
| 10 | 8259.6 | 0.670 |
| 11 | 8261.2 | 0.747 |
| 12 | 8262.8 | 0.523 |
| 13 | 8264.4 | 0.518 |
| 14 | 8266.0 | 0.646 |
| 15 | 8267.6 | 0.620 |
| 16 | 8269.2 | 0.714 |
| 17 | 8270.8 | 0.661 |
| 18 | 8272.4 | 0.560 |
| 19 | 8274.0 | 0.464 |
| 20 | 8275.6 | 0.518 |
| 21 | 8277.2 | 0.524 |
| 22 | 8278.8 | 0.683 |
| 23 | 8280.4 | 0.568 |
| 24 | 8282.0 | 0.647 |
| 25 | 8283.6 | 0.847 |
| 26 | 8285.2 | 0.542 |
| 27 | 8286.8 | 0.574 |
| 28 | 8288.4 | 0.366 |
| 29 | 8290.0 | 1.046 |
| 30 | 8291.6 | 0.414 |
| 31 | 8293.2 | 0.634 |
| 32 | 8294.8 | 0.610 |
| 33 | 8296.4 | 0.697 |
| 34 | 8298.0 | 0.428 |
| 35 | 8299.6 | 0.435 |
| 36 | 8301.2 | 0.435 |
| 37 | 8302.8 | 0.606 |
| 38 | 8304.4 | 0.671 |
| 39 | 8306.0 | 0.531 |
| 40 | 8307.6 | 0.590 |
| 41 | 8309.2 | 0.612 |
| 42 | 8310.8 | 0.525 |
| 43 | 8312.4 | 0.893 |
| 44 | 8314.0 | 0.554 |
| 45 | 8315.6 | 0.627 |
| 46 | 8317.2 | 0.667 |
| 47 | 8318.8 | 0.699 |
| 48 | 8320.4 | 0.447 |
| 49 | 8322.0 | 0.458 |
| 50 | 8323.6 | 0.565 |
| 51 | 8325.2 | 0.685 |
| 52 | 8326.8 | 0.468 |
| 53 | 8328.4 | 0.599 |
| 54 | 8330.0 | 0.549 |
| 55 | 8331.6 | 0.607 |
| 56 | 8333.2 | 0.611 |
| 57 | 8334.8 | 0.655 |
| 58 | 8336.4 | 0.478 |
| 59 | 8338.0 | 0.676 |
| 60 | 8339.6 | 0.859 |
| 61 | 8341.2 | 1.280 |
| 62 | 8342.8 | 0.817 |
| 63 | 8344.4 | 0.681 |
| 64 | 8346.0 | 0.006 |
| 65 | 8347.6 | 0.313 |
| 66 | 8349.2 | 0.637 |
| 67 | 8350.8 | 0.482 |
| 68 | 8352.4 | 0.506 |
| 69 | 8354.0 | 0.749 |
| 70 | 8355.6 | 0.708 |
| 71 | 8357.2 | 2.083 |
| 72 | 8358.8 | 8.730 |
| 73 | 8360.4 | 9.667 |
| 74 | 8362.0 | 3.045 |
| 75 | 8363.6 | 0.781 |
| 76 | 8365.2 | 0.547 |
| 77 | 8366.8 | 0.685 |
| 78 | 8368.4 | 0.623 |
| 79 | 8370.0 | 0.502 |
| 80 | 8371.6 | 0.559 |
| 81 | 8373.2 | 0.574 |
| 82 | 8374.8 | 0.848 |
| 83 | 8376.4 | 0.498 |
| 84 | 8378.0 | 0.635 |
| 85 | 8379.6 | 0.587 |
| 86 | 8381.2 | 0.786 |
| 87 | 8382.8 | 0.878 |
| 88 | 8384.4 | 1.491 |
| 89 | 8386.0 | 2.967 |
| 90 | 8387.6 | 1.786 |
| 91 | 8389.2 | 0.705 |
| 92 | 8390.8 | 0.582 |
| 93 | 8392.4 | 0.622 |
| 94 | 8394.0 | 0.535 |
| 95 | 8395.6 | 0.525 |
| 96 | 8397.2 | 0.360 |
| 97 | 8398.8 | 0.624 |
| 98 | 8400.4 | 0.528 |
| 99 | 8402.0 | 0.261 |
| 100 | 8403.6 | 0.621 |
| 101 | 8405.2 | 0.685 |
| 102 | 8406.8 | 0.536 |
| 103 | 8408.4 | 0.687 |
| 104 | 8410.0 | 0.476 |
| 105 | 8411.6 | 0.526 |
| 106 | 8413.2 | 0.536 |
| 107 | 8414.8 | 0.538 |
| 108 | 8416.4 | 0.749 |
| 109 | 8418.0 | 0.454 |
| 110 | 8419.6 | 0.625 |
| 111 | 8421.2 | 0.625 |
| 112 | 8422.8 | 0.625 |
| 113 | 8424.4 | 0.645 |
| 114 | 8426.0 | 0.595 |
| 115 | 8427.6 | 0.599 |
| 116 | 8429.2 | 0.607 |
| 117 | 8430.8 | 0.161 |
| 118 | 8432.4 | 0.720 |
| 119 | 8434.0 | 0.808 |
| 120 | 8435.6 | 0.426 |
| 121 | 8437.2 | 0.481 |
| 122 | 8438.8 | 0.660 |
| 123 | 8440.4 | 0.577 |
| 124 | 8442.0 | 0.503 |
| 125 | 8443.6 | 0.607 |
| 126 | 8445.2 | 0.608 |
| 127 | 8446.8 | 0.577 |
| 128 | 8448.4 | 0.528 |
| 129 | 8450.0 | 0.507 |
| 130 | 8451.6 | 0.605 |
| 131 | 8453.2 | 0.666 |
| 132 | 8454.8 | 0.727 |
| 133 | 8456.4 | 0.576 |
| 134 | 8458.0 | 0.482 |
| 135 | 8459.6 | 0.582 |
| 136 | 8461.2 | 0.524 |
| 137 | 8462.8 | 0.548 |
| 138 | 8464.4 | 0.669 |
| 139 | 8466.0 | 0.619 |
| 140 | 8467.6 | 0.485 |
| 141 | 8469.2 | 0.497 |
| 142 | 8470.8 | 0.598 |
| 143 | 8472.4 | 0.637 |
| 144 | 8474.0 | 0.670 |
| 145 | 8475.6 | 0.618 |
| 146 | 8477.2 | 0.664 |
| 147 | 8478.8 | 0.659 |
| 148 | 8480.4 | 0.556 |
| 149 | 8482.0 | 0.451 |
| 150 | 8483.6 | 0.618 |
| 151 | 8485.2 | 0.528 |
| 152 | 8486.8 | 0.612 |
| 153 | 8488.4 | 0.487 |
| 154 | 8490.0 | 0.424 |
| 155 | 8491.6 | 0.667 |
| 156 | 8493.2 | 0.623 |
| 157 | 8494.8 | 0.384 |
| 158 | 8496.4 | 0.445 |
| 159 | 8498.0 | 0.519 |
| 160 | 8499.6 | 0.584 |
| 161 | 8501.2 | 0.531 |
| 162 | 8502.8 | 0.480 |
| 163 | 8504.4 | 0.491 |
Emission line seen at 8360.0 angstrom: H-alpha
